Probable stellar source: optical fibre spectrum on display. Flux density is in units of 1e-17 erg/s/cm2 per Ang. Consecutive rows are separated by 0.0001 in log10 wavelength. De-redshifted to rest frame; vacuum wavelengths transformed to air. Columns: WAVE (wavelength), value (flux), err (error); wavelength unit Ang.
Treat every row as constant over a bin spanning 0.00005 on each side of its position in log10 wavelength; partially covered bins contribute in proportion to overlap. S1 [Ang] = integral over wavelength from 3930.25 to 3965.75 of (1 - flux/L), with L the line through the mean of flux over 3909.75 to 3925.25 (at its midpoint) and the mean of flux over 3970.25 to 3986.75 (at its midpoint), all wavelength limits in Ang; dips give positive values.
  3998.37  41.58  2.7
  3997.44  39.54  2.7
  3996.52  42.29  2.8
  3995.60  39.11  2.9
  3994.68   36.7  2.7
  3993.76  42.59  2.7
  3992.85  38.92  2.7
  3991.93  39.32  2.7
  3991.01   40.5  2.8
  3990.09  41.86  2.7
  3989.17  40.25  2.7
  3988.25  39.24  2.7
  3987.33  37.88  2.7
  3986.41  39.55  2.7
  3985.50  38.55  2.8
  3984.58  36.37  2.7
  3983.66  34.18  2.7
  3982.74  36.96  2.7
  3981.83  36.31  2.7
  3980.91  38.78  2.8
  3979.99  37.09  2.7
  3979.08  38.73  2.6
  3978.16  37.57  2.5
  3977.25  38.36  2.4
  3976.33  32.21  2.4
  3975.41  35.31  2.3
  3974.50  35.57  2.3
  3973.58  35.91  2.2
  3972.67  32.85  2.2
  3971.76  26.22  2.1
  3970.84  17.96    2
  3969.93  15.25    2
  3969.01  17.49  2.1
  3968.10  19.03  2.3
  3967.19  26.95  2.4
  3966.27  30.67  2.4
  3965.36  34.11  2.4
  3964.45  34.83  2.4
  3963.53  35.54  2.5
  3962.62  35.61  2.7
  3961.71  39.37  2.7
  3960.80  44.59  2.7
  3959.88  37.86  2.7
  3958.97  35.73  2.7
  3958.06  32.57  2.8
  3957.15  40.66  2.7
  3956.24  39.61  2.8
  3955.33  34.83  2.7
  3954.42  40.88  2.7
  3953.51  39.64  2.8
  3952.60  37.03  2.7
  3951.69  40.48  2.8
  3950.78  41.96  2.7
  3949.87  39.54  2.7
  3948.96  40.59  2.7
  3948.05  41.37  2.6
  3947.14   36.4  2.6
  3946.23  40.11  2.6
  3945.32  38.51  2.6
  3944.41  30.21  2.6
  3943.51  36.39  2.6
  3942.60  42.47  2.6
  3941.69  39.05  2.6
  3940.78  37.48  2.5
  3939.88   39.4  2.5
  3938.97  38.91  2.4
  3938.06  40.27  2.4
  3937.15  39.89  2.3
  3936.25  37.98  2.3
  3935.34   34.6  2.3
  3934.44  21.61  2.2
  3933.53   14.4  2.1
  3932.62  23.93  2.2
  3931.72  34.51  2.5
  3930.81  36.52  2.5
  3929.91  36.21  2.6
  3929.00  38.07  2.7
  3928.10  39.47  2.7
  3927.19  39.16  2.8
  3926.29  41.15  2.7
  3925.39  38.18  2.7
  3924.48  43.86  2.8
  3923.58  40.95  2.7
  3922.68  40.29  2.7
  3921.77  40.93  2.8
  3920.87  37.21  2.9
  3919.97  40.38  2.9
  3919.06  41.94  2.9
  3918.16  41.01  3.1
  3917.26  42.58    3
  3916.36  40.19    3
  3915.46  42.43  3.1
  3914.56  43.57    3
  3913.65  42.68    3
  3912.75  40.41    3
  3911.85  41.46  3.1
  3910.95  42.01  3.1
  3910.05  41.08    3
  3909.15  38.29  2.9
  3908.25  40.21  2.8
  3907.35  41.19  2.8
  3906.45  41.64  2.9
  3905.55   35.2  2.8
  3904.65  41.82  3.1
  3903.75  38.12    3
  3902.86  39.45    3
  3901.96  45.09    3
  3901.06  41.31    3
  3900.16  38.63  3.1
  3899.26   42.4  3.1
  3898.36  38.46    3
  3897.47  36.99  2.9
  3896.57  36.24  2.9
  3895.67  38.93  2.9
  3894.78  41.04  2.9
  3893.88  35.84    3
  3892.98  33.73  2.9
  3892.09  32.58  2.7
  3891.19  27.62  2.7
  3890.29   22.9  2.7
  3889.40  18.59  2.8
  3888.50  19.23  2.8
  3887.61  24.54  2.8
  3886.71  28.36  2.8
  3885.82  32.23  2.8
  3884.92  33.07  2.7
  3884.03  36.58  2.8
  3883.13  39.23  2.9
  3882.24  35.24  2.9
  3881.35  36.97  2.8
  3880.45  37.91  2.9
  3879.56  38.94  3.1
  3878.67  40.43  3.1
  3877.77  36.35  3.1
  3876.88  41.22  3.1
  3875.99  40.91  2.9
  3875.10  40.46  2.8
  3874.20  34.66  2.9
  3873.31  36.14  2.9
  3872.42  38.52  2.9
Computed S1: 1.2 Ang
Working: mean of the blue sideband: 41.3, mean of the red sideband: 34.7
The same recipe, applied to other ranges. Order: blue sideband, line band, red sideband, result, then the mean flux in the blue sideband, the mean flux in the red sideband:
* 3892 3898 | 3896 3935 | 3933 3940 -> -4.10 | 36.8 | 33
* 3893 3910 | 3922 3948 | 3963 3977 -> -1.79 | 39.4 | 28.8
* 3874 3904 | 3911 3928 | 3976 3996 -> -2.20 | 35.4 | 38.3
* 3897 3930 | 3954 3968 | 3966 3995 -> 0.11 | 40.4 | 34.2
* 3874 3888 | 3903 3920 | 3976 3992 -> -1.93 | 36.1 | 38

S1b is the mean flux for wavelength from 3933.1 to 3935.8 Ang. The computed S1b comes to 23.6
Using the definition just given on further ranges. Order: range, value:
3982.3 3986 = 36.6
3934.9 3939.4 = 38.3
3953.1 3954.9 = 40.2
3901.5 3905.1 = 41.2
